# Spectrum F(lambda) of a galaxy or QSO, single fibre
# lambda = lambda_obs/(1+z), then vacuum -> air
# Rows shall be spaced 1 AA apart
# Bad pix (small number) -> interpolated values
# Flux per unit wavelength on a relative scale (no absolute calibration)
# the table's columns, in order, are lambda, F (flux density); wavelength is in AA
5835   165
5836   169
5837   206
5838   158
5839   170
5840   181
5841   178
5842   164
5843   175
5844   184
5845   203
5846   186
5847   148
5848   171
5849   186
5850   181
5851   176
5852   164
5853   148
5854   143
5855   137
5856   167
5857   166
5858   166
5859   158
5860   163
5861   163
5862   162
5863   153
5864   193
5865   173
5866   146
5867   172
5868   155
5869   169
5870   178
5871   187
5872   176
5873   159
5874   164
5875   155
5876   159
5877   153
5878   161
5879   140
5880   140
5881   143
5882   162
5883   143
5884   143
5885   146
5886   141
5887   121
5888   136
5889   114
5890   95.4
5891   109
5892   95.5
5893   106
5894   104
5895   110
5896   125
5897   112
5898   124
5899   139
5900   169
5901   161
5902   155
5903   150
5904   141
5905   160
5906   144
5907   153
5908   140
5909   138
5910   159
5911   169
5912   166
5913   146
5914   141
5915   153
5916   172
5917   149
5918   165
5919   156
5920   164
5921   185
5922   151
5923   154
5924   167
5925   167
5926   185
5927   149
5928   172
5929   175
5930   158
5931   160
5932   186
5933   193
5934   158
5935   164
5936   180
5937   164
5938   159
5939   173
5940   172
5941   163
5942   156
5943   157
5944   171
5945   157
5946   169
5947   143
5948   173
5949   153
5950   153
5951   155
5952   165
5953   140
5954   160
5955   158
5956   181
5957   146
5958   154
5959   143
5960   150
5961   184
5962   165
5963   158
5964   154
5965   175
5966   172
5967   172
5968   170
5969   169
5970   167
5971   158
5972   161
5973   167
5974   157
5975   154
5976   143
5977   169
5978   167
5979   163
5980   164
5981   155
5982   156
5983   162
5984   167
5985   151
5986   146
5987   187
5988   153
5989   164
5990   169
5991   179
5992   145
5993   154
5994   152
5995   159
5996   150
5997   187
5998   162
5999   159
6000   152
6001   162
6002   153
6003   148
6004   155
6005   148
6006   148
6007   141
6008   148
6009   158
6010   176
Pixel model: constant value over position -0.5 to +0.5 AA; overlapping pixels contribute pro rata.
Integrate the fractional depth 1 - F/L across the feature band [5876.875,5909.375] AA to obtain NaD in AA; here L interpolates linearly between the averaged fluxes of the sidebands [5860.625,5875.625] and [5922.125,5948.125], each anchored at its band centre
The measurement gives 6.1 AA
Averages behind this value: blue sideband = 167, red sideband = 166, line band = 135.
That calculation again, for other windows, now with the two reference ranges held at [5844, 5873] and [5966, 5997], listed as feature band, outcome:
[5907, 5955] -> 0.7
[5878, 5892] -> 2.8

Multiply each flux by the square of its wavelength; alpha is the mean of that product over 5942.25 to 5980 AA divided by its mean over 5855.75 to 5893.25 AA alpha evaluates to 1.1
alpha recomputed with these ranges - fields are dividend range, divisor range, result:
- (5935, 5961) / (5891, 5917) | 1.16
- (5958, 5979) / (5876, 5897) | 1.29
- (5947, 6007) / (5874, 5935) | 1.10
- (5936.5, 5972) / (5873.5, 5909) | 1.20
